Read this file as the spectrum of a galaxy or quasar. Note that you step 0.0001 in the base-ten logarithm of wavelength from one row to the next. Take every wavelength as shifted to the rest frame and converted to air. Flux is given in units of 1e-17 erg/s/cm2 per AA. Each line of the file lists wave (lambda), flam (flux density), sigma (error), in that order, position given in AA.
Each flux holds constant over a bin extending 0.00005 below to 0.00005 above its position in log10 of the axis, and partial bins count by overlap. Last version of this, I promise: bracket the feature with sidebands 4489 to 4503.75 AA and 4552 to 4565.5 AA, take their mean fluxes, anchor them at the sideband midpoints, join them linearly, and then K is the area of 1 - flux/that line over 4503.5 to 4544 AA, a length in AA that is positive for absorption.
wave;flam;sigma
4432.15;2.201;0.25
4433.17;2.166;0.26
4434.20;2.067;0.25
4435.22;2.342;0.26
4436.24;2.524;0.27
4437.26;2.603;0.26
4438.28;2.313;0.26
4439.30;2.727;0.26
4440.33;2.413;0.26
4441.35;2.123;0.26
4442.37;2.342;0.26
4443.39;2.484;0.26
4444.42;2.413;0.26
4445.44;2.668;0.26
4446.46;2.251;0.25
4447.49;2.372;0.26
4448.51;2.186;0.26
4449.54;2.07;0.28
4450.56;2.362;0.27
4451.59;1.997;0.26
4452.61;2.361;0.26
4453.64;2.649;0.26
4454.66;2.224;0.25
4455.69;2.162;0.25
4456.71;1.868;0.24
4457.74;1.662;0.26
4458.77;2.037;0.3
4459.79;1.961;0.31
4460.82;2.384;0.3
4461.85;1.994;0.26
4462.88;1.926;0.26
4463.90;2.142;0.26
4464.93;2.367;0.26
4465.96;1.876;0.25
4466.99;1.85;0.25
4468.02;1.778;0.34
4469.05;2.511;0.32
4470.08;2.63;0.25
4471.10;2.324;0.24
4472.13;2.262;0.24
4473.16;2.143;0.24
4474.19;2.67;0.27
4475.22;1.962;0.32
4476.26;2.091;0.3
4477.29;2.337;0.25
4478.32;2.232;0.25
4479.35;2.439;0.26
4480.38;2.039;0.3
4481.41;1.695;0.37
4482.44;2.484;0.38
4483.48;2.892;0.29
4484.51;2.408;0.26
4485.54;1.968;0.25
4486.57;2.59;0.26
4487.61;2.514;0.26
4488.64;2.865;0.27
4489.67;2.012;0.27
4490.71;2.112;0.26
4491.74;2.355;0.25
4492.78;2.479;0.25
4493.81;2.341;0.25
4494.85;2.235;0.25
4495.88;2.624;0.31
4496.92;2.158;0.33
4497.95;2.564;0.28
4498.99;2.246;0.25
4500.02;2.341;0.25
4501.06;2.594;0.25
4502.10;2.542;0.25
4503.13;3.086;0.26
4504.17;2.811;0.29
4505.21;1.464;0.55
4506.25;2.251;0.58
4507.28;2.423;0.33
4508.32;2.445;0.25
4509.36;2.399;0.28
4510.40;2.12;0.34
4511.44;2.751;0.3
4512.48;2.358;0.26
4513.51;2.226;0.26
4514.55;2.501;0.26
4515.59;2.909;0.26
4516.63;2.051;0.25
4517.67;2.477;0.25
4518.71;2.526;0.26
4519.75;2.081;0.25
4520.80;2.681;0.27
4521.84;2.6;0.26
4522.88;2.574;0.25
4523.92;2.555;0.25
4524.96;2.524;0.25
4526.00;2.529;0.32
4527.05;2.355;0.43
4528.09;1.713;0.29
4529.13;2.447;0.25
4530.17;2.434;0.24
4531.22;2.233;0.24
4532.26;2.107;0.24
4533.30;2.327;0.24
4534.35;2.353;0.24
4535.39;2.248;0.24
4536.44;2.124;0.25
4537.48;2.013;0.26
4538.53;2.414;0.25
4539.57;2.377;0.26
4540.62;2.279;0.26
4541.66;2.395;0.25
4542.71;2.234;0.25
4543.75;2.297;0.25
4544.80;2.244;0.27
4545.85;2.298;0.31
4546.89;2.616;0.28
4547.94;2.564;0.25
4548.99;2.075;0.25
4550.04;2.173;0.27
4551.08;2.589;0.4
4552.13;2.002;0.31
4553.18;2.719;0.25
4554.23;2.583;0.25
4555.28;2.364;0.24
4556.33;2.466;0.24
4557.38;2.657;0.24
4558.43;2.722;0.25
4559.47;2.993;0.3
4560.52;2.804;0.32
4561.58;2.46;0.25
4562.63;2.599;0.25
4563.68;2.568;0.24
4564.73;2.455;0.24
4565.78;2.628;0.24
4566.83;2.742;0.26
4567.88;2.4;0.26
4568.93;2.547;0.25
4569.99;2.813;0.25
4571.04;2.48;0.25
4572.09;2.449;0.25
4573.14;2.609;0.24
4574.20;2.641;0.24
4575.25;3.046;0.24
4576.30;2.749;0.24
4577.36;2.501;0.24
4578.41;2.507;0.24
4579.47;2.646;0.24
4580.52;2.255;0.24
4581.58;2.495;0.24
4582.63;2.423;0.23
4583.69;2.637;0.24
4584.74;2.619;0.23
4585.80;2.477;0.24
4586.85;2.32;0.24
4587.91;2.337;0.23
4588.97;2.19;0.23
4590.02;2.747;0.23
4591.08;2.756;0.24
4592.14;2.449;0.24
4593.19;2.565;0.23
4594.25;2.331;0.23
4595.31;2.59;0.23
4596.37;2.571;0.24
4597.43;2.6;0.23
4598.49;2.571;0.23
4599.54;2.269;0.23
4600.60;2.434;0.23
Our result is 2.22 AA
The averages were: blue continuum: 2.41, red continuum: 2.59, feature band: 2.35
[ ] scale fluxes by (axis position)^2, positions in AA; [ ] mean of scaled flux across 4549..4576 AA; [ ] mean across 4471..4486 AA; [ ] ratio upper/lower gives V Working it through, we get 1.18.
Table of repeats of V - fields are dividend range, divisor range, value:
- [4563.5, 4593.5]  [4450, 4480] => 1.23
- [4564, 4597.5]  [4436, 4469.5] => 1.21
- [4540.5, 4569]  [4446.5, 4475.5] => 1.19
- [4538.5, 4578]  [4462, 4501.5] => 1.14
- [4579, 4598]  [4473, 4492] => 1.14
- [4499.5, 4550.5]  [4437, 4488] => 1.08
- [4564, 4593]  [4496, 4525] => 1.08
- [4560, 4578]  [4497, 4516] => 1.10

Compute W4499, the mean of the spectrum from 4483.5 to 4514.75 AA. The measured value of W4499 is 2.4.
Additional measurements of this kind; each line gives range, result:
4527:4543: 2.25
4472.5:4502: 2.34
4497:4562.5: 2.41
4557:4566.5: 2.66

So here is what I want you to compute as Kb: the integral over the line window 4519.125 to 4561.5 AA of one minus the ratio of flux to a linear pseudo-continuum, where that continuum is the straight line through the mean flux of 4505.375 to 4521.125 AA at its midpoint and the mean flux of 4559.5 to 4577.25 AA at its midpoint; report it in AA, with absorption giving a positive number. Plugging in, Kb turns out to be 1.9 AA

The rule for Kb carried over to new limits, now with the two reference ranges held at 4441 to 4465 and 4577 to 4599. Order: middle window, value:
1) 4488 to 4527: -1.7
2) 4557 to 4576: -1.5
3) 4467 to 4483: 0.2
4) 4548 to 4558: 0.1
